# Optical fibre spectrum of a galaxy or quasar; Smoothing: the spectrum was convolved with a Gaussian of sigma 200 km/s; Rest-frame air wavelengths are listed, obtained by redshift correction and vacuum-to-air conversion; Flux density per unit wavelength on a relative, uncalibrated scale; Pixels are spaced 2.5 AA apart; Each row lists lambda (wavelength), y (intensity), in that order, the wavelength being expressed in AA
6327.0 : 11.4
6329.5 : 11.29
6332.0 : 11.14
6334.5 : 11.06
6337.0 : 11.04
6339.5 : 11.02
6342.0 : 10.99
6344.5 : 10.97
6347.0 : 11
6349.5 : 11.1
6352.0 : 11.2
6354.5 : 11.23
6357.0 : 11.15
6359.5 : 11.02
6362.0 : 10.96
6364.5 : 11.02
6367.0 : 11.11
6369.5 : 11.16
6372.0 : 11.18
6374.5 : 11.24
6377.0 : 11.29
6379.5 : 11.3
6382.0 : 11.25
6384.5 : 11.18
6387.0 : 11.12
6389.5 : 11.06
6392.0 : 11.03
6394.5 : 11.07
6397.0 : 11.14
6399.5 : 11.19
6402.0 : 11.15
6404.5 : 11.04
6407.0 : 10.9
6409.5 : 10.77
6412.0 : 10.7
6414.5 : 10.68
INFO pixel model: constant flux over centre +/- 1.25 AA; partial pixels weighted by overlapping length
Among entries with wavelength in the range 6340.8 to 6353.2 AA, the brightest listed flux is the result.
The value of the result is 11.2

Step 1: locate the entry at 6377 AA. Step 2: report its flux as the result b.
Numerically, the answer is 11.29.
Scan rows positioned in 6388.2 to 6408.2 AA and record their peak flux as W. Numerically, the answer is 11.19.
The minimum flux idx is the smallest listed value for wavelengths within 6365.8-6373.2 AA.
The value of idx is 11.11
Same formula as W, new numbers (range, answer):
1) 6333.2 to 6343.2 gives 11.06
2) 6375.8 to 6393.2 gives 11.3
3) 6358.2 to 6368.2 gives 11.11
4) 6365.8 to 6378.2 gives 11.29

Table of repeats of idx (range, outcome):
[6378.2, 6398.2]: 11.03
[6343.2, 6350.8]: 10.97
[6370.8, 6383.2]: 11.18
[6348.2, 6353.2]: 11.1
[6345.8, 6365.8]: 10.96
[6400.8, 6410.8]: 10.77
